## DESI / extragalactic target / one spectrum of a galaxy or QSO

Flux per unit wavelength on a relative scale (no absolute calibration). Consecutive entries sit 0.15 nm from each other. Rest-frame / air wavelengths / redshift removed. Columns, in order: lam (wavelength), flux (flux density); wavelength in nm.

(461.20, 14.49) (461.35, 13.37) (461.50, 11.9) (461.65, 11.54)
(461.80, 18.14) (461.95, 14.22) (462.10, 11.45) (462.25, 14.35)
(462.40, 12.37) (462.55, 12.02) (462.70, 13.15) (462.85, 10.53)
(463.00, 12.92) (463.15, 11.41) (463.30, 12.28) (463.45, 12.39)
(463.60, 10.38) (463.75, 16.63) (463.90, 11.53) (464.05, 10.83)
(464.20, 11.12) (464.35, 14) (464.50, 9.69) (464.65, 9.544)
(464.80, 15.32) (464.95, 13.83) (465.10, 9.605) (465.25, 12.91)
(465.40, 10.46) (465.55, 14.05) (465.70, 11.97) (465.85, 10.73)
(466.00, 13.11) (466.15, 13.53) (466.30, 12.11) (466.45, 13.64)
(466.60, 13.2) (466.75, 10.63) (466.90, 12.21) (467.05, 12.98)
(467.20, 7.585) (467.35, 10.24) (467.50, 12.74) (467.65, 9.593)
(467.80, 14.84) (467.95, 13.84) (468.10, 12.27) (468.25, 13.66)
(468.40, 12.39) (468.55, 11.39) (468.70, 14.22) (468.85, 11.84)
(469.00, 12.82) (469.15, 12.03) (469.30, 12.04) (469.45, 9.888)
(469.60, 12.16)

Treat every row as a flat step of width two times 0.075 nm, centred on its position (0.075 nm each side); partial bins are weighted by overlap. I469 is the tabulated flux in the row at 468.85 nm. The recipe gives 11.84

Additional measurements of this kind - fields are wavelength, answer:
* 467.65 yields 9.593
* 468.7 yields 14.22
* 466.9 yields 12.21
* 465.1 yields 9.605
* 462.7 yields 13.15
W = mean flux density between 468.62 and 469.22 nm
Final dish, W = 12.7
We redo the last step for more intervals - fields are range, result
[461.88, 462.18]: 12.8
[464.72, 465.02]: 14.5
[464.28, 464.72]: 11.1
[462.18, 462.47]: 13.4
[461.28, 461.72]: 12.3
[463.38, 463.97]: 12.7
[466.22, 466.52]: 12.9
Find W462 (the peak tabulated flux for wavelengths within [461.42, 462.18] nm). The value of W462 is 18.14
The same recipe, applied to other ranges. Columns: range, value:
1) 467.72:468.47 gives 14.84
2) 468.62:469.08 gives 14.22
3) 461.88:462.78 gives 14.35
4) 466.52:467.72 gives 13.2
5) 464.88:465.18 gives 13.83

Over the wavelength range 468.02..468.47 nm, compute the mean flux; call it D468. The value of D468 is 12.8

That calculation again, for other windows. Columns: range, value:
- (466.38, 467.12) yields 12.5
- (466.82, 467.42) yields 10.8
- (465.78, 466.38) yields 12.4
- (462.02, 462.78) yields 12.7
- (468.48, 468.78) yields 12.8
